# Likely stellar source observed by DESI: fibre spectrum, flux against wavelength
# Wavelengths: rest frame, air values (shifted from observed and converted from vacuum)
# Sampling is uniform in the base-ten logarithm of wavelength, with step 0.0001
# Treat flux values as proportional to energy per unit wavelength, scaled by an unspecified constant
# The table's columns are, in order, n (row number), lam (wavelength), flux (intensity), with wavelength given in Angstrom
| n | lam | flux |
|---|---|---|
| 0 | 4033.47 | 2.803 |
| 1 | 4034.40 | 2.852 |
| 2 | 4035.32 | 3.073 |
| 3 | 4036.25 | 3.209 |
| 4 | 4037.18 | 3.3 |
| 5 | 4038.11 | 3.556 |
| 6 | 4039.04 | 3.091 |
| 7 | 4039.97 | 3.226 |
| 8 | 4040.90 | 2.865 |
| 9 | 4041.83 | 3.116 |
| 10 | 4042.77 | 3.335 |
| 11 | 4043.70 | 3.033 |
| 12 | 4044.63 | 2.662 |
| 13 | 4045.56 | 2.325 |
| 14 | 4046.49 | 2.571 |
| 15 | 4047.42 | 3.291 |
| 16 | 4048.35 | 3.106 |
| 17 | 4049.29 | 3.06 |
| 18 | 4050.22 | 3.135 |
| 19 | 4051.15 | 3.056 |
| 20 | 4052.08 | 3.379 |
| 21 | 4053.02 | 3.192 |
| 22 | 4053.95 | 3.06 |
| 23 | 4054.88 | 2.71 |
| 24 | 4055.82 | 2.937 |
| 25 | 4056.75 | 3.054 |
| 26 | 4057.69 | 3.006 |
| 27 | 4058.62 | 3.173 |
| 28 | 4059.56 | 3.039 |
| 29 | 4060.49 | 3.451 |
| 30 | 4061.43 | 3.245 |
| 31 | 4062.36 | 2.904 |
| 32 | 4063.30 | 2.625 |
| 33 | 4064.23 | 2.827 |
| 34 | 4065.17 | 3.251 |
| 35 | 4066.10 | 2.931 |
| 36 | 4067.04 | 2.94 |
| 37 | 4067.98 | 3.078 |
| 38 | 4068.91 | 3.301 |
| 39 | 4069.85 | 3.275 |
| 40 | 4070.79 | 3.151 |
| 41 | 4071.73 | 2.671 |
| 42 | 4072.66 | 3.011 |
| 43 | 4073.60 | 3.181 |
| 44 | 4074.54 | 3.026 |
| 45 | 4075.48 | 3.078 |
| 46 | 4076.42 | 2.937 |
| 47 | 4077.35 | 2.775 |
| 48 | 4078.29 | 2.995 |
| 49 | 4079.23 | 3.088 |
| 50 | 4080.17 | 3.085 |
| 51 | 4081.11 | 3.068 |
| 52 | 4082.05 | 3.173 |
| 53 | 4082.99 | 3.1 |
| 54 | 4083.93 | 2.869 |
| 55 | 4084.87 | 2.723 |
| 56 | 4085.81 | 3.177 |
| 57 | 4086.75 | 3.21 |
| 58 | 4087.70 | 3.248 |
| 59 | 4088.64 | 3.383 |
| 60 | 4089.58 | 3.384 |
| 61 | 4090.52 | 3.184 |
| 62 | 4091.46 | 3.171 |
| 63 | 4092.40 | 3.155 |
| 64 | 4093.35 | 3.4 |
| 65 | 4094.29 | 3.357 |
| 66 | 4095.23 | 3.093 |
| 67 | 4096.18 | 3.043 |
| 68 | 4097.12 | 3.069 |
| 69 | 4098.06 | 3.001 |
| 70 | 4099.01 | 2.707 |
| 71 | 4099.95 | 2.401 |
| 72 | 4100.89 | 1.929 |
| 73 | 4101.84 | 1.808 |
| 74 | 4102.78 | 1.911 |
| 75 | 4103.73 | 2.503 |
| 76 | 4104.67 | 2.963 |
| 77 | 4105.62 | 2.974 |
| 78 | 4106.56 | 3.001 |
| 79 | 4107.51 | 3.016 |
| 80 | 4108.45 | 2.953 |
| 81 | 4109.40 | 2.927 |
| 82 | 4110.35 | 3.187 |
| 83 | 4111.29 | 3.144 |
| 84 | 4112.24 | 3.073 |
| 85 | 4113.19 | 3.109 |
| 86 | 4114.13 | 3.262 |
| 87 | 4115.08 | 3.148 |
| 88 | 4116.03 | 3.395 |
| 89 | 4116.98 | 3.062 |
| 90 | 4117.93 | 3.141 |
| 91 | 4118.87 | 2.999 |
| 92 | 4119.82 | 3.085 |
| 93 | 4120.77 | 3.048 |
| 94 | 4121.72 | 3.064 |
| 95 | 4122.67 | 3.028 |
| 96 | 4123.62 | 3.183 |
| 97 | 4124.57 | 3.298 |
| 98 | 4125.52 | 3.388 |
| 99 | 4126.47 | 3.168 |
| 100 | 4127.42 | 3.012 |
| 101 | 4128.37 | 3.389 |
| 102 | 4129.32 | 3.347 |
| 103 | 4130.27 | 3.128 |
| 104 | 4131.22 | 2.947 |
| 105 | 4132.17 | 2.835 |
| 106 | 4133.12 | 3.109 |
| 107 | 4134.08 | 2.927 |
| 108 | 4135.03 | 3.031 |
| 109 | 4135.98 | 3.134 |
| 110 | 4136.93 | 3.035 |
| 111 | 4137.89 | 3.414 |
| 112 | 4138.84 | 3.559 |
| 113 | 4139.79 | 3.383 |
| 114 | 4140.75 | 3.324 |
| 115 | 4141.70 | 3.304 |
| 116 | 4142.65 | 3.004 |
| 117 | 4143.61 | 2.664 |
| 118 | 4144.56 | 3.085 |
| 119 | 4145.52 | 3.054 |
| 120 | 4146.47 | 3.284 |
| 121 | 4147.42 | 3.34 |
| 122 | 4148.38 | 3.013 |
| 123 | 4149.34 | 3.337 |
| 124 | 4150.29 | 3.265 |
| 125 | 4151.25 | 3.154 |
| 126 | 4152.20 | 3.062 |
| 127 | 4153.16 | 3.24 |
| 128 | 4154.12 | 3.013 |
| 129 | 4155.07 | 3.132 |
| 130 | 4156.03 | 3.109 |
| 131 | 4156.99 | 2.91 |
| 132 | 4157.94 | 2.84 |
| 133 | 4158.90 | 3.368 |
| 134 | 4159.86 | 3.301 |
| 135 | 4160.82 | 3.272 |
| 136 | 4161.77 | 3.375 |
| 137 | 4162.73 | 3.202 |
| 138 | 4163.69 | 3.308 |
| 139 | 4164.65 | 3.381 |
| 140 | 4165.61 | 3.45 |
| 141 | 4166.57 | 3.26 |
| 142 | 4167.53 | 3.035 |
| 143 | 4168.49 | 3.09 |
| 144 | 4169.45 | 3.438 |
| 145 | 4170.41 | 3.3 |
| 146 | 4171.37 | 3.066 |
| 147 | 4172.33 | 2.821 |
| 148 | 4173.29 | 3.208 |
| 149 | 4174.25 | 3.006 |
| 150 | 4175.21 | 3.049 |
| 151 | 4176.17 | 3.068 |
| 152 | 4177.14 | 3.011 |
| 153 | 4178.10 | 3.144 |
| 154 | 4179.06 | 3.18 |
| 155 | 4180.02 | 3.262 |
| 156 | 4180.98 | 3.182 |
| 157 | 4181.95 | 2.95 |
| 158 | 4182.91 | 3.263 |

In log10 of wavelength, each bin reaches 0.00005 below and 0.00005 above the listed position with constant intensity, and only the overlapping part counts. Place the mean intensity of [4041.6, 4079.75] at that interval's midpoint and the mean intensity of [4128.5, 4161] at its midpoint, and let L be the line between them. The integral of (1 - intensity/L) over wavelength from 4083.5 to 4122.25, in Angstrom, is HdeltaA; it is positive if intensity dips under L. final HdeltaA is 1.3 Angstrom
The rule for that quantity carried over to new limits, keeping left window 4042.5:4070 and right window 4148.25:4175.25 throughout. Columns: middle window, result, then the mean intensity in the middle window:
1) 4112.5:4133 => -0.14 Angstrom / 3.14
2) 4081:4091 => -0.23 Angstrom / 3.14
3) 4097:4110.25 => 1.87 Angstrom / 2.66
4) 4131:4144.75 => 0.10 Angstrom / 3.12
